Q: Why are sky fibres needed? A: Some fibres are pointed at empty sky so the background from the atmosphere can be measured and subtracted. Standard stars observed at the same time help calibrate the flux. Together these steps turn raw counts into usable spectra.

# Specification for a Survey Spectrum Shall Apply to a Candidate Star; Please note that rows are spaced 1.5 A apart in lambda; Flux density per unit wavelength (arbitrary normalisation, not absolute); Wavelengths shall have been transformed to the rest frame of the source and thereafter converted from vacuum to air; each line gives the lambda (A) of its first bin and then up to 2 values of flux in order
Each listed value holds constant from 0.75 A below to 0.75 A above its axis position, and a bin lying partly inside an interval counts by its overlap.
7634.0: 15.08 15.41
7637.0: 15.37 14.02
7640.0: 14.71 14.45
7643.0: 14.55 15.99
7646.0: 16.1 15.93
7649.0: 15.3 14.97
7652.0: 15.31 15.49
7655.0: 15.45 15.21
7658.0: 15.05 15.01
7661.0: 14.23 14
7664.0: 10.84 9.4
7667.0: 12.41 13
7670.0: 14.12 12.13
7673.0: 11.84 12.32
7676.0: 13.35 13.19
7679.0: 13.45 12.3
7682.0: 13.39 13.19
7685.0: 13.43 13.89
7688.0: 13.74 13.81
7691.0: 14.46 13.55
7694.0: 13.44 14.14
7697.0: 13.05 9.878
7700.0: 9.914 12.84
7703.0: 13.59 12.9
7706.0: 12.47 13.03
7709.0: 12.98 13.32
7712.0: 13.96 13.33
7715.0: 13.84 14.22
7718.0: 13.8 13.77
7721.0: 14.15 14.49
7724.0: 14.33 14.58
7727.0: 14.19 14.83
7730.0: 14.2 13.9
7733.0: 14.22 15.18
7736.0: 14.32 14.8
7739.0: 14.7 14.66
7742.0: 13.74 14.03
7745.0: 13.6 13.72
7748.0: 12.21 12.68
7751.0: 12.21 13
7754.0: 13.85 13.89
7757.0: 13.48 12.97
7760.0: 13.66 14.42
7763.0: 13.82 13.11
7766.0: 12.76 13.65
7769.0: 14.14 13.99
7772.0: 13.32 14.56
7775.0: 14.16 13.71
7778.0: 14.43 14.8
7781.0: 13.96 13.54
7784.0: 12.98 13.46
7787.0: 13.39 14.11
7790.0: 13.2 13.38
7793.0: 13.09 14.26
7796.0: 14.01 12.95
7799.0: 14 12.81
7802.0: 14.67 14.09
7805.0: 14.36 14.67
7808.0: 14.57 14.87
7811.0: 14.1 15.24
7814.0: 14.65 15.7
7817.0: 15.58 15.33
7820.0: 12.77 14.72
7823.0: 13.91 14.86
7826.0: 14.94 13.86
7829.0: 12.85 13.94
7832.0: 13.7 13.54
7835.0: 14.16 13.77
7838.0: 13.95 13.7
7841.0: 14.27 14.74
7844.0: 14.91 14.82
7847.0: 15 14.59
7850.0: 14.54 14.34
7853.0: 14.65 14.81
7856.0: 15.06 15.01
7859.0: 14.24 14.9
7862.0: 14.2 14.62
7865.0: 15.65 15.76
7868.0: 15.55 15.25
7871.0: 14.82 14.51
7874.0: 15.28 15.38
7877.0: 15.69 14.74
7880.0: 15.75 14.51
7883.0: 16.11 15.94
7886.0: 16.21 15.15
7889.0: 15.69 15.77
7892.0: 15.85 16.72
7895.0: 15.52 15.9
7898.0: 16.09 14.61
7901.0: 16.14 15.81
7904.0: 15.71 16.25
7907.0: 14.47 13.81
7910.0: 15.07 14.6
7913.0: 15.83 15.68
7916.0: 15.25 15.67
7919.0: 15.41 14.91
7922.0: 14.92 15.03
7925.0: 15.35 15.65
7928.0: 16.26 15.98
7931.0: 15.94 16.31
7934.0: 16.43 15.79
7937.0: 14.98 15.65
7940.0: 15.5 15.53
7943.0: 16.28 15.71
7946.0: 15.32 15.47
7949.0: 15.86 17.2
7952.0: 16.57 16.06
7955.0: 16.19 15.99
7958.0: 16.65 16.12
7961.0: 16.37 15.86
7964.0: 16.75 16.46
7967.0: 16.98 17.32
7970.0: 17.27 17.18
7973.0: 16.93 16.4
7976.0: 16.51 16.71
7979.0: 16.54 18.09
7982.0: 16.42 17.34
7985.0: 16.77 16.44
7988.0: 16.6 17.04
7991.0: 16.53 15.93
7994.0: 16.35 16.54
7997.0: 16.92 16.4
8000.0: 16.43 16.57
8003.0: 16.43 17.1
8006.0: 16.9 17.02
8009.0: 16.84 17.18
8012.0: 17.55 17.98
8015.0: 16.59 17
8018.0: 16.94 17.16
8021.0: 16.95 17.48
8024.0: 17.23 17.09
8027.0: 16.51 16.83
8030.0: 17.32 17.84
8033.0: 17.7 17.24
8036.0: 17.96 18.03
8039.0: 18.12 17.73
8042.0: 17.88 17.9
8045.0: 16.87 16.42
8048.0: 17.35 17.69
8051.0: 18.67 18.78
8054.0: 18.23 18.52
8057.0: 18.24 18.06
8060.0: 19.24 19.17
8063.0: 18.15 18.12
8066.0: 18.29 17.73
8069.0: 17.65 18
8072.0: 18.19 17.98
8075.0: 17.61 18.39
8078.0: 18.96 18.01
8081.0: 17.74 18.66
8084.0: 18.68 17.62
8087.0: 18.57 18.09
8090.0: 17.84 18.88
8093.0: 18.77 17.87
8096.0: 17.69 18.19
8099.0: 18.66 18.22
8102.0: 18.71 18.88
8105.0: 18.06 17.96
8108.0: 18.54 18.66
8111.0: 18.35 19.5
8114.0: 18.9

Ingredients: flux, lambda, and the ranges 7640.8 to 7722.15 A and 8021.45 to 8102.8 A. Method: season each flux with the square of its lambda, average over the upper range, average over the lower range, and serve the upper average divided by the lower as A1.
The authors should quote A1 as 1.5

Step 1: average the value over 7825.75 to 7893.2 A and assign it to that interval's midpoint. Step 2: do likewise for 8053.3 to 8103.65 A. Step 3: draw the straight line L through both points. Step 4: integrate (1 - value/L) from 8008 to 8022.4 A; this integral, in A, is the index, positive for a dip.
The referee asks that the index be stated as 0.1 A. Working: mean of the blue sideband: 14.8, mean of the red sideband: 18.3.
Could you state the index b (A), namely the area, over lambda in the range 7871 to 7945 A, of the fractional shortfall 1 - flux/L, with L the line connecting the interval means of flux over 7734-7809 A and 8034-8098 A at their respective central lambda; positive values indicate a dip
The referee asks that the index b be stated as 1.15 A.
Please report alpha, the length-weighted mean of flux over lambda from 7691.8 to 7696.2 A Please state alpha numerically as 13.7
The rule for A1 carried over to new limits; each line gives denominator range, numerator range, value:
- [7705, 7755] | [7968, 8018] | 1.30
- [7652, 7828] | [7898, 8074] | 1.30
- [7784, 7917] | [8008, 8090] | 1.27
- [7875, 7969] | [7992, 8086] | 1.15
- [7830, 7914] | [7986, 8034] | 1.17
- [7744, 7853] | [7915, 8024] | 1.23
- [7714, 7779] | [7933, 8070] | 1.31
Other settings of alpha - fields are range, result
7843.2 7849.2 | 14.8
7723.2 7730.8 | 14.4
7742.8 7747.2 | 13.8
